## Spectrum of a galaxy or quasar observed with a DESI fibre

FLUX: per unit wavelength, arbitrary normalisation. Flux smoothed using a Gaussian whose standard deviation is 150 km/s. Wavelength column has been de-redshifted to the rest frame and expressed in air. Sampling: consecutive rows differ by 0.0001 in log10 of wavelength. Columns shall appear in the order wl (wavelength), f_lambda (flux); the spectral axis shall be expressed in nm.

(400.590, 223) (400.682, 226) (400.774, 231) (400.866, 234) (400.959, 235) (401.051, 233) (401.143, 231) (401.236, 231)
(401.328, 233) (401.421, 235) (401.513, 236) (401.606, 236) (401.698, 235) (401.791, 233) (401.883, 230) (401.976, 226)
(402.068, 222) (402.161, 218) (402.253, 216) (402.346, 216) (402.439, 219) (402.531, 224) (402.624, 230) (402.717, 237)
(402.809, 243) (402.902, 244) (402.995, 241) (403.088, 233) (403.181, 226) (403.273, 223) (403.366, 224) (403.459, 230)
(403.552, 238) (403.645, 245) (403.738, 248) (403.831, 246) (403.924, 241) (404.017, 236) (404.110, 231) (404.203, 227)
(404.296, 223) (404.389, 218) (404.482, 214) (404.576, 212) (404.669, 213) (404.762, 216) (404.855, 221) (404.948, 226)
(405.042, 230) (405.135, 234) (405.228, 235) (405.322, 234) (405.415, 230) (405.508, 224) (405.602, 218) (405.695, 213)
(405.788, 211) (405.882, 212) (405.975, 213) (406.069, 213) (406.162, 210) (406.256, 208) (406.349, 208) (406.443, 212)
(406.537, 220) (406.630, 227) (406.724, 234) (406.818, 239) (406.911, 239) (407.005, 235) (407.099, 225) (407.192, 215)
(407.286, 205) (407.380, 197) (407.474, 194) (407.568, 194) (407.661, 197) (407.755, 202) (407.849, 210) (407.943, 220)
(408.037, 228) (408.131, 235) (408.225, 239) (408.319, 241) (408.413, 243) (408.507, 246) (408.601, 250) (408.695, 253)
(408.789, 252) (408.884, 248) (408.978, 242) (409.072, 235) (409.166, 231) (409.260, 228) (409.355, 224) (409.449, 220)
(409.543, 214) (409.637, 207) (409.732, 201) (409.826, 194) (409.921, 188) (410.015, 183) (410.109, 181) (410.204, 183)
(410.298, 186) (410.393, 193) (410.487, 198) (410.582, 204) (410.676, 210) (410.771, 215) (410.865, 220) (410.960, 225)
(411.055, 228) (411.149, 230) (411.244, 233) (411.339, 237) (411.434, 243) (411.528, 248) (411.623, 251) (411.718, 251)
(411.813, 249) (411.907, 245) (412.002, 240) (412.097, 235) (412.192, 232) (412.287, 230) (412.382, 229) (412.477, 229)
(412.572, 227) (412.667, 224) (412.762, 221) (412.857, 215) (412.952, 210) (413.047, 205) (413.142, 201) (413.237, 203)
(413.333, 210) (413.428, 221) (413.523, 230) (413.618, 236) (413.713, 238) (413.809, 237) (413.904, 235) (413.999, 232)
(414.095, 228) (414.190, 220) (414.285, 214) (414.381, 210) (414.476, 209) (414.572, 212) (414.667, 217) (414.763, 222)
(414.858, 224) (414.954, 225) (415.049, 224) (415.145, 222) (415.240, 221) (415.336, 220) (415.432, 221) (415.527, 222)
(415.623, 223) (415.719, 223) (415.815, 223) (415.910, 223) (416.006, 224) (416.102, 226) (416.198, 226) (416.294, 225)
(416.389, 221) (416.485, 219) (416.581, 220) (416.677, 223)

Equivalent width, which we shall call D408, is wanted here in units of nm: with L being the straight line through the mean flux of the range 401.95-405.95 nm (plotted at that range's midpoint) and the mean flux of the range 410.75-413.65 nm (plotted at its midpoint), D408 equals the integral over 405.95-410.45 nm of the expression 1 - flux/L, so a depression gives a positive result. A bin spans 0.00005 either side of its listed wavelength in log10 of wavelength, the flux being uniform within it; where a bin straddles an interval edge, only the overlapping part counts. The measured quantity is 0.19 nm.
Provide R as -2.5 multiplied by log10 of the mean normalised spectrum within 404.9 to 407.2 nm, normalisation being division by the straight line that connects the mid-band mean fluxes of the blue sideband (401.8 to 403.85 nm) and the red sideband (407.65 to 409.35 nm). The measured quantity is 0.05 mag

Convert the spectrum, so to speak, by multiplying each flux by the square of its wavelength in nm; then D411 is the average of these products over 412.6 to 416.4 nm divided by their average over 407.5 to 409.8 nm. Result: 1.0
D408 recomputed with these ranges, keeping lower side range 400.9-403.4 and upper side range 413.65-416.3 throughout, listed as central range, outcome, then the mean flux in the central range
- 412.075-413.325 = 0.03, 219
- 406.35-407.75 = 0.07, 216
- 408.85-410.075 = 0.06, 216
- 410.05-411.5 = 0.08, 213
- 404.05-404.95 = 0.03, 220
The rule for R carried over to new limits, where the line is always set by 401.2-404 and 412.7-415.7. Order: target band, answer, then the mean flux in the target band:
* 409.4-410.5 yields 0.15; 196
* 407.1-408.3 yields 0.07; 213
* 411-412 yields -0.09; 241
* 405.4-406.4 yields 0.07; 214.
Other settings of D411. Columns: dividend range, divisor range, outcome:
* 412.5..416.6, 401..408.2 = 1.03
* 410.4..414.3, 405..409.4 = 1.03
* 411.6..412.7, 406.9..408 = 1.15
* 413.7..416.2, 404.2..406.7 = 1.06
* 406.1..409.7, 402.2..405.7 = 1.00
